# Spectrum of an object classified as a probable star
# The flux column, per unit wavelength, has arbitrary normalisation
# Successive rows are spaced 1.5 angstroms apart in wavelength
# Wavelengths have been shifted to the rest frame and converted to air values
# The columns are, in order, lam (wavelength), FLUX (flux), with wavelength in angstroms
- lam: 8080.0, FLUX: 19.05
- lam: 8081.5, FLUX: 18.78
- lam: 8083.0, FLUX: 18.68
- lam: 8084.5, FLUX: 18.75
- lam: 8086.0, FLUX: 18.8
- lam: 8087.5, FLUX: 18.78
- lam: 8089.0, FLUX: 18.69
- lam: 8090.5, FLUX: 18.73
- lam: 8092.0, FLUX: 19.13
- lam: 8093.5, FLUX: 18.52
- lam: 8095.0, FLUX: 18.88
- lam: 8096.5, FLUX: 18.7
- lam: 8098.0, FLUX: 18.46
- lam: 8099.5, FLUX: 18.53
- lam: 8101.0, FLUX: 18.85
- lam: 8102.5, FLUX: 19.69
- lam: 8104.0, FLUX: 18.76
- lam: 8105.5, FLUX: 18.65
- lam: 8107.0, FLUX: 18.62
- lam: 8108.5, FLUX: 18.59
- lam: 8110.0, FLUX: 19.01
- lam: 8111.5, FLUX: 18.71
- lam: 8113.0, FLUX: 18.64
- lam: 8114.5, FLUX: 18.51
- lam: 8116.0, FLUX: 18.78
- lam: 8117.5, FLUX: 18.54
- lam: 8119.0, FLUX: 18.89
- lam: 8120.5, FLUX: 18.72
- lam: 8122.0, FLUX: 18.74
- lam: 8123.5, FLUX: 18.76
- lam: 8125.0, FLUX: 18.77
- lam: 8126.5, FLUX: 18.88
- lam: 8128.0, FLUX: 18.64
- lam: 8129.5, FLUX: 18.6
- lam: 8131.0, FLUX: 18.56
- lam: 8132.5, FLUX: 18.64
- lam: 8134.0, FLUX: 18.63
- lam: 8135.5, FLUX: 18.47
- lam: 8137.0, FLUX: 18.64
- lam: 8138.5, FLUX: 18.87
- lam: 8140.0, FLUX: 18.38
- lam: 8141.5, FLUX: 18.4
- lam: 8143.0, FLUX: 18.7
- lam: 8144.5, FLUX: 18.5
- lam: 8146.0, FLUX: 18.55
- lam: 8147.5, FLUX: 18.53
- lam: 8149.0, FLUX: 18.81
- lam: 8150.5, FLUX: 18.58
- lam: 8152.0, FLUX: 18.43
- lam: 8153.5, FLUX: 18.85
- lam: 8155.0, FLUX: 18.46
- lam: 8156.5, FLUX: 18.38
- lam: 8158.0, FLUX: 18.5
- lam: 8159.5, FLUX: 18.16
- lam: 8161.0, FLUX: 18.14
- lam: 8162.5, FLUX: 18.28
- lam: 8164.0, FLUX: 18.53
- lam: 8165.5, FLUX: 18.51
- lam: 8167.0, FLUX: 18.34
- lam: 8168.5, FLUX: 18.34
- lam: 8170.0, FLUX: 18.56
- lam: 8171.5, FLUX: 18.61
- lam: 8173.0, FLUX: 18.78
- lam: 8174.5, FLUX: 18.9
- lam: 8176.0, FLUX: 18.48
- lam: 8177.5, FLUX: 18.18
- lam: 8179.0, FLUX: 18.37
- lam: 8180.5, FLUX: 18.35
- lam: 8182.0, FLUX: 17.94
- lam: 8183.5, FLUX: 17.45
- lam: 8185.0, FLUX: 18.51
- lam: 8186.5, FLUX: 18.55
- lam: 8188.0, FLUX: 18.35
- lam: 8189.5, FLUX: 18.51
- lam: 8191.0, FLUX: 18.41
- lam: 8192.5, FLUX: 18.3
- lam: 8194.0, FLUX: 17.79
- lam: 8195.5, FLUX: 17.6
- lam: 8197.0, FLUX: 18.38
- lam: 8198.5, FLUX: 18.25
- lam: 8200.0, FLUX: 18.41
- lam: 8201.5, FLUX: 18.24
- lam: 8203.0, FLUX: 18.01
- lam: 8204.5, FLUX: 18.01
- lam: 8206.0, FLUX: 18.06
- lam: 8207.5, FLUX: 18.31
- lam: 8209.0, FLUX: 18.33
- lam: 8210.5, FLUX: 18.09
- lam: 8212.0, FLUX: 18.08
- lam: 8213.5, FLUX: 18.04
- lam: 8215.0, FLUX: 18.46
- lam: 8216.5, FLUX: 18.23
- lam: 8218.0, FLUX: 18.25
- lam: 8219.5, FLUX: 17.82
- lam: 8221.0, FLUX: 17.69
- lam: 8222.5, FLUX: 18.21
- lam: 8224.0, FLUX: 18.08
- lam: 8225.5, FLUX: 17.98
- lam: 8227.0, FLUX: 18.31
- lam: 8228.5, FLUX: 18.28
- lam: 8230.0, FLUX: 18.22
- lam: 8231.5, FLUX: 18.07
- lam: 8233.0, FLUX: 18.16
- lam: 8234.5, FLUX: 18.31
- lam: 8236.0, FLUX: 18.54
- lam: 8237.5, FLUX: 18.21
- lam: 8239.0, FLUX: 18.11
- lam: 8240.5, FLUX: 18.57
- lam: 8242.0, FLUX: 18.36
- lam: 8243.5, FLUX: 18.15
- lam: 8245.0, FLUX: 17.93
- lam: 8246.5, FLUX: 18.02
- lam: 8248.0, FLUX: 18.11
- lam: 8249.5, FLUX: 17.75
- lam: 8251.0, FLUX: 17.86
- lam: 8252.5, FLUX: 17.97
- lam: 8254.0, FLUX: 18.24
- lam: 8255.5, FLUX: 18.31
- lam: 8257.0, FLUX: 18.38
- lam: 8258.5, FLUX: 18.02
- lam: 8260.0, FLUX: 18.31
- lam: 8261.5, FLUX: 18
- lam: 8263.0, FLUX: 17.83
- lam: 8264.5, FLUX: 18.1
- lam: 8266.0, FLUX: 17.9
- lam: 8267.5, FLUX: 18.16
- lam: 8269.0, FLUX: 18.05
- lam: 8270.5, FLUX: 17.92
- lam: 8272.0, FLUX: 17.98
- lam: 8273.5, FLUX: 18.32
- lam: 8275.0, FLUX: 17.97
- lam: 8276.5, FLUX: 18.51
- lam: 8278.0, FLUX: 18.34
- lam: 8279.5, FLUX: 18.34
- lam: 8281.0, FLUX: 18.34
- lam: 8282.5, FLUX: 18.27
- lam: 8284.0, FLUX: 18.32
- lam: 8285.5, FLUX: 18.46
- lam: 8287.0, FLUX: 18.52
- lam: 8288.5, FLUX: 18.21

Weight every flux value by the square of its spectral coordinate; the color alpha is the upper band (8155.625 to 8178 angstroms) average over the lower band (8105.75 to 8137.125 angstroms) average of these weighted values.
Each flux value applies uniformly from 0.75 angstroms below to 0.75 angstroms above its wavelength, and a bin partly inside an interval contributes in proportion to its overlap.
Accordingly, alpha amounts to 1.00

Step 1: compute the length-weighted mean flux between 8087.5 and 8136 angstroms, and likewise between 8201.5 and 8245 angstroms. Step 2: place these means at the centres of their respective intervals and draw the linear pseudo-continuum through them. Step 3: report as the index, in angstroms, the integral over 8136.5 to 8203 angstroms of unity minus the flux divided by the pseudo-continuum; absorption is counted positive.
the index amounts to 0.15 angstroms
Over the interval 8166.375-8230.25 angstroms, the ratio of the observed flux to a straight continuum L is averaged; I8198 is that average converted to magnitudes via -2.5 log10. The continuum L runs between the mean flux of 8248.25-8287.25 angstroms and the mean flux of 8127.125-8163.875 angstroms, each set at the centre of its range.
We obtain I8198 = 0.01 mag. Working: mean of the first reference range 18.5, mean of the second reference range 18.2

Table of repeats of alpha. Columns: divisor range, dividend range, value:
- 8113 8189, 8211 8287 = 1.00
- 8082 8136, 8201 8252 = 1.00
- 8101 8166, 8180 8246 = 0.99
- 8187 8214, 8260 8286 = 1.02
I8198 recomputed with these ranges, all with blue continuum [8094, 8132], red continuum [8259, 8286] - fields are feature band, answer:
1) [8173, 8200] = 0.01 mag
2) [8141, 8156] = 0.00 mag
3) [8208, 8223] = 0.01 mag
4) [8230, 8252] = 0.01 mag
